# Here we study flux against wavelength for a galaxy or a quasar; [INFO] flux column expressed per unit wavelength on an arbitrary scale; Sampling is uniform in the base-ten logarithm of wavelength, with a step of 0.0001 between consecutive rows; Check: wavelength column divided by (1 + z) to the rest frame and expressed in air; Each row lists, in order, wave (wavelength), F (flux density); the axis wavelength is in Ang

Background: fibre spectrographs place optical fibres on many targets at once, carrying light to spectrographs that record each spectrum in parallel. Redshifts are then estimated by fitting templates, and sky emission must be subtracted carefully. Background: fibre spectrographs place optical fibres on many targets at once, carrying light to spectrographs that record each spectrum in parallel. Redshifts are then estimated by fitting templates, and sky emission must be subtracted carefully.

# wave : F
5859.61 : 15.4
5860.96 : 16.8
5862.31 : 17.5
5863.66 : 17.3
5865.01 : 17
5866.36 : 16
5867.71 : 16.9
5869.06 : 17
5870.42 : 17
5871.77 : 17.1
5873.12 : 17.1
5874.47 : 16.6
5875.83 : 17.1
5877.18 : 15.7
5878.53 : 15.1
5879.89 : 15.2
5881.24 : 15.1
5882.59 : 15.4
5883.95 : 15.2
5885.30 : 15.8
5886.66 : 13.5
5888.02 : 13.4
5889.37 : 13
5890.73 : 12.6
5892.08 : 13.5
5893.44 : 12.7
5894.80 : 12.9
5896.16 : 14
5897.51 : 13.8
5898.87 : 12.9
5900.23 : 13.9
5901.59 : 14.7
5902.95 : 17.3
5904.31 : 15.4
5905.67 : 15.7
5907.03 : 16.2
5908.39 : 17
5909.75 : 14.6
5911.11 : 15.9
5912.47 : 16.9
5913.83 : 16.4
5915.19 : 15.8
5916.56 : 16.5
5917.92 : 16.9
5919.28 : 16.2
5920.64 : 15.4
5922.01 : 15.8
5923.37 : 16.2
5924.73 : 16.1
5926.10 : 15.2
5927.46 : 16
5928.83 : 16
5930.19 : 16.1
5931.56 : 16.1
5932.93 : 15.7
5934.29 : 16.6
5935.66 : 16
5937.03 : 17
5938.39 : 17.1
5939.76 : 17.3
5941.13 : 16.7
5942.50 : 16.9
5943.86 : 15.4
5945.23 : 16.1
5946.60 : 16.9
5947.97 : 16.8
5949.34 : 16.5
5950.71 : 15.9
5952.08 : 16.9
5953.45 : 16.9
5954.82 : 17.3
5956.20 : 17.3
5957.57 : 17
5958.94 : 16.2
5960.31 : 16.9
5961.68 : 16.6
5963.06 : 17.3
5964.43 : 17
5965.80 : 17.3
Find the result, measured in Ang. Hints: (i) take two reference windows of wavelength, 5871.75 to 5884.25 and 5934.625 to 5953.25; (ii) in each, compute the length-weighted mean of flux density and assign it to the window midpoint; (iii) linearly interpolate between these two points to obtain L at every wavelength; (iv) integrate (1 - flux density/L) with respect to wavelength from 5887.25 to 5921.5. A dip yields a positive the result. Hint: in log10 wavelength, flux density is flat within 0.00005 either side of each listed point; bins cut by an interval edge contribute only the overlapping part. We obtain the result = 2.6 Ang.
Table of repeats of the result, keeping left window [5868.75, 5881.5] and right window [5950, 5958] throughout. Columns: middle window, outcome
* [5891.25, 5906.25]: 2.05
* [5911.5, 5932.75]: 0.70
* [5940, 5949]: 0.16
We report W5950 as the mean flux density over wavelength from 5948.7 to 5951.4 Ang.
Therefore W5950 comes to 16.2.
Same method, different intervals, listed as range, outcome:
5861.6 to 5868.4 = 16.9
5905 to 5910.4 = 15.9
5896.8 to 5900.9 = 13.6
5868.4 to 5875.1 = 17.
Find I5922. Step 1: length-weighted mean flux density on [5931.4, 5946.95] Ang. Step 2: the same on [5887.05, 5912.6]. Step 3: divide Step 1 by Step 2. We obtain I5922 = 1.14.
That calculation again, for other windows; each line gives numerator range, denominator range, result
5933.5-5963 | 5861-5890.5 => 1.05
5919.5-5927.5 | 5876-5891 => 1.08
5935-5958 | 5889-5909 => 1.16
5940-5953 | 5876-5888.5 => 1.10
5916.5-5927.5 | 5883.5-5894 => 1.17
